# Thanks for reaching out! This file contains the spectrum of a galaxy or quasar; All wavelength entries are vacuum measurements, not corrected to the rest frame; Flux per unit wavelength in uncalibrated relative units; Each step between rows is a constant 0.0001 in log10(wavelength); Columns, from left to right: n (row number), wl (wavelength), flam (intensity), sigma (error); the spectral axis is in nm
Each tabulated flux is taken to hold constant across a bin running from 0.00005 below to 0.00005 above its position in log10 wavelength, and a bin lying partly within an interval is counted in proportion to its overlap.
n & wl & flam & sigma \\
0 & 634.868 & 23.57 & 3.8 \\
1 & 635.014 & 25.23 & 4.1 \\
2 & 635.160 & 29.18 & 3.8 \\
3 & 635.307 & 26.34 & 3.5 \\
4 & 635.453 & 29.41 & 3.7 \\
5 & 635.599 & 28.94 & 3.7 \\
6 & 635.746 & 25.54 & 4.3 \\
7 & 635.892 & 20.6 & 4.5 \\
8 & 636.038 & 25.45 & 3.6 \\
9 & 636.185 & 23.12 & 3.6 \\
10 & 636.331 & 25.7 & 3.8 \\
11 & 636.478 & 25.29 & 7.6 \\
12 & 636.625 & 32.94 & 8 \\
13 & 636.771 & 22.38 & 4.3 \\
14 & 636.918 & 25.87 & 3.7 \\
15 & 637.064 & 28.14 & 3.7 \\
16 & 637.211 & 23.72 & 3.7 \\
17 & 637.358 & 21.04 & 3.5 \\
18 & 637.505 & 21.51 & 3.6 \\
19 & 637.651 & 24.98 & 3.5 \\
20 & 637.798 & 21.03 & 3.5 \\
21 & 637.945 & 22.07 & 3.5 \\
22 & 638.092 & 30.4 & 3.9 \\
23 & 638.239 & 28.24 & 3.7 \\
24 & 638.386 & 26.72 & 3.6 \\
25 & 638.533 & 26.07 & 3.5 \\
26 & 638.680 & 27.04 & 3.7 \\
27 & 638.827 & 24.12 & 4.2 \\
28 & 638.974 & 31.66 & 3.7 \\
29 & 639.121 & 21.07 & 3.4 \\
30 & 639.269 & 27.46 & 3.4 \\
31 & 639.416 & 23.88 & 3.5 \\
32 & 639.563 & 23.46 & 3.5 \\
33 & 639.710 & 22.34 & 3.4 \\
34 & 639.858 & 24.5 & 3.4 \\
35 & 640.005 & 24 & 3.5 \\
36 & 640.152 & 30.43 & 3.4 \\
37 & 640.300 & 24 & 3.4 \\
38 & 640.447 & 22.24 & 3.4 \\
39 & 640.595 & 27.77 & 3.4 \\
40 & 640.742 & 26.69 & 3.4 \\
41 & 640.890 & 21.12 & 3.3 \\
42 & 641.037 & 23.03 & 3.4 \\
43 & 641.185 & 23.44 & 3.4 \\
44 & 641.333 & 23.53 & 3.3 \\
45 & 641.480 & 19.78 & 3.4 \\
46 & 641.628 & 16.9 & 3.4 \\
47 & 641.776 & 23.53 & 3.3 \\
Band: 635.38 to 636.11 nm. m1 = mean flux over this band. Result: 26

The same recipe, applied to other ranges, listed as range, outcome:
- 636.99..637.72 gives 23.9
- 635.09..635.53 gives 28.3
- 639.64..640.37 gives 25.1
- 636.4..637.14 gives 26.9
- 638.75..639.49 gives 25.6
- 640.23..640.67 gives 24.7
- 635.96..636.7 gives 26.5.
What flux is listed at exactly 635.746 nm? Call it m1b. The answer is 25.54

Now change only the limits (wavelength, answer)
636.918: 25.87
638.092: 30.4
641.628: 16.9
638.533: 26.07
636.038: 25.45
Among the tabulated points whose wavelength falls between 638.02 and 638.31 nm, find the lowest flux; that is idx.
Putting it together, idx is 28.24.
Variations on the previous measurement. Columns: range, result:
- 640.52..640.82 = 26.69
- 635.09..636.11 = 20.6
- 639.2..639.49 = 23.88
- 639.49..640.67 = 22.24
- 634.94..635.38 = 25.23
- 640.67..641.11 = 21.12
